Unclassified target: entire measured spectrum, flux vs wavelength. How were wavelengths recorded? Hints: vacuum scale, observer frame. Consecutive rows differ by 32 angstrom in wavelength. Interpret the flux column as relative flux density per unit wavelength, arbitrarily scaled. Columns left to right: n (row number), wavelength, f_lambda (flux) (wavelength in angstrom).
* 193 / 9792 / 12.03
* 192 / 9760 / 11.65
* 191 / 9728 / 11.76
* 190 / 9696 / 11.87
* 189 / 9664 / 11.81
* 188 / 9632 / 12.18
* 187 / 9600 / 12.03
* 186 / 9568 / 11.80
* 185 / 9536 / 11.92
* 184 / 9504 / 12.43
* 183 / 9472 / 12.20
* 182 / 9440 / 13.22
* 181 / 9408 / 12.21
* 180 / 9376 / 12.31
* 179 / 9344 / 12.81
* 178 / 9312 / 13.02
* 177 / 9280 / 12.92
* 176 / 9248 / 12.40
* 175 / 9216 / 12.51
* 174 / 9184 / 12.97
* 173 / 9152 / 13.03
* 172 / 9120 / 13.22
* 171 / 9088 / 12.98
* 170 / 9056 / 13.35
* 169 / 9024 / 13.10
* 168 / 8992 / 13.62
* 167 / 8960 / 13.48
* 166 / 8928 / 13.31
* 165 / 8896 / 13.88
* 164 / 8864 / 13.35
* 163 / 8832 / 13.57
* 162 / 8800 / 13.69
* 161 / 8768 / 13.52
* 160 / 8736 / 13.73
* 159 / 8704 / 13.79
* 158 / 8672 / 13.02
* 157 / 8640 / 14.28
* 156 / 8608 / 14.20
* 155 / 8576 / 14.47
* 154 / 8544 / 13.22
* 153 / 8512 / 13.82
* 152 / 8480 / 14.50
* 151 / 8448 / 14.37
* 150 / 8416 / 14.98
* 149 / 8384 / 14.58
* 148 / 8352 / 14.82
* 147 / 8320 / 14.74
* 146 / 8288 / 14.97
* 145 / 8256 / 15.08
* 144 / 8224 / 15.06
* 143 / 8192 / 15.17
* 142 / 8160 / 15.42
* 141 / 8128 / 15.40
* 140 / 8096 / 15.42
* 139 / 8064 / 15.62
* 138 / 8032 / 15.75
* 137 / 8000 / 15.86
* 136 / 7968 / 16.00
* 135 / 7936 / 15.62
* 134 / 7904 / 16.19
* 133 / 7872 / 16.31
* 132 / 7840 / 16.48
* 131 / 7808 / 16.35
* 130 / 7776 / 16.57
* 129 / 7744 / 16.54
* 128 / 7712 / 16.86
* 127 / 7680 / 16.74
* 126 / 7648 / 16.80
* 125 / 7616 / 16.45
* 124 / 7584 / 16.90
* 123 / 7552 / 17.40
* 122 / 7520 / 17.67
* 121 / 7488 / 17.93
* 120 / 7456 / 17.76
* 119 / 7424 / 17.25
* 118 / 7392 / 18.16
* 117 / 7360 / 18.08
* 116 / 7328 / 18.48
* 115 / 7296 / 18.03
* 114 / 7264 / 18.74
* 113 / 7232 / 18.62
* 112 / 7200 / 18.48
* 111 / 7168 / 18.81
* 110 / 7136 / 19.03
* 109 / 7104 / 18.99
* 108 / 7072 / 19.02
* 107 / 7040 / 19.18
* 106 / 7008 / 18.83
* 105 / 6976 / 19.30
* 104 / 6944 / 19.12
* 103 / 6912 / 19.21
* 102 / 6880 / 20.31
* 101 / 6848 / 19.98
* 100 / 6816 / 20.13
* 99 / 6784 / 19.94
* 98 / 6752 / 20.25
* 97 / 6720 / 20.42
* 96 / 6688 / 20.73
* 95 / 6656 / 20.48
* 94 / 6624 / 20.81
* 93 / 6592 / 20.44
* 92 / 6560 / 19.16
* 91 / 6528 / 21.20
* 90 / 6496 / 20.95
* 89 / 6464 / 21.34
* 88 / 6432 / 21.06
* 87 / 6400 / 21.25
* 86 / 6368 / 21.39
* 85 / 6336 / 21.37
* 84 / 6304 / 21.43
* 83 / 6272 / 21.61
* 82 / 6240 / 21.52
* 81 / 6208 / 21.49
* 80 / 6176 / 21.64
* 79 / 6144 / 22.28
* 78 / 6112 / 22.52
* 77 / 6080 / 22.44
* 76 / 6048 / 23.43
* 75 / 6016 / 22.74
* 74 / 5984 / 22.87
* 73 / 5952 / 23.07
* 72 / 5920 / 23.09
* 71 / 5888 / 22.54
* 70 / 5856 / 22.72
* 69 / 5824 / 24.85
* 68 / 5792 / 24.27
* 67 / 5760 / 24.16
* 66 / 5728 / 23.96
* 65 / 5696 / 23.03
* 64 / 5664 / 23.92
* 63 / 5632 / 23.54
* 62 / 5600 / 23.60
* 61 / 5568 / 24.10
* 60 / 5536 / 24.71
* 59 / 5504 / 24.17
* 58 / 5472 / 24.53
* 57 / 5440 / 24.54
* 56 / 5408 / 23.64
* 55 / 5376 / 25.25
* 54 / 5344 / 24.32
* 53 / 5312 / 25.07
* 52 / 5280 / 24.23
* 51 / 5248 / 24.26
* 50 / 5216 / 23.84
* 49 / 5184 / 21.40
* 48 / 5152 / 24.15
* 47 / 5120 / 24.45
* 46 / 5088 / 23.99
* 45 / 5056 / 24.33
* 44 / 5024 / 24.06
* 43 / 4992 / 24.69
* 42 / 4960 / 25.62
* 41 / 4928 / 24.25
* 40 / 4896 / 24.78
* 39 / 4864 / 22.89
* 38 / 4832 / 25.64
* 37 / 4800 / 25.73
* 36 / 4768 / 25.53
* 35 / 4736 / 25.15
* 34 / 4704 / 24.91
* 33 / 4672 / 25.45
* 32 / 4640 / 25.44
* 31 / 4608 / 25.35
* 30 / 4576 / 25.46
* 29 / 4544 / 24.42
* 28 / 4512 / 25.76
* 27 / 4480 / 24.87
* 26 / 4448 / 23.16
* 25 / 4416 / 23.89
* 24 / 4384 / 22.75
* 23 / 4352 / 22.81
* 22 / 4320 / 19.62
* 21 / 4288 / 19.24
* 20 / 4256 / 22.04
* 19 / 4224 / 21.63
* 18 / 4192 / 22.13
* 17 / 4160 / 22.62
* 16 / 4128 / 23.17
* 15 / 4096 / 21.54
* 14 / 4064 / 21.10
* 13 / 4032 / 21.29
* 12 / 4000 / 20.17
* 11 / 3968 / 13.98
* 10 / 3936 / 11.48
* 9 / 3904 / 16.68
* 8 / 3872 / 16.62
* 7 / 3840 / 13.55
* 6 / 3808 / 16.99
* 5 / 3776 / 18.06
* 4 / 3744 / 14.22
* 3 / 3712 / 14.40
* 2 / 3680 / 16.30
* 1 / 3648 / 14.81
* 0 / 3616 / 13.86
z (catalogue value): 0.00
